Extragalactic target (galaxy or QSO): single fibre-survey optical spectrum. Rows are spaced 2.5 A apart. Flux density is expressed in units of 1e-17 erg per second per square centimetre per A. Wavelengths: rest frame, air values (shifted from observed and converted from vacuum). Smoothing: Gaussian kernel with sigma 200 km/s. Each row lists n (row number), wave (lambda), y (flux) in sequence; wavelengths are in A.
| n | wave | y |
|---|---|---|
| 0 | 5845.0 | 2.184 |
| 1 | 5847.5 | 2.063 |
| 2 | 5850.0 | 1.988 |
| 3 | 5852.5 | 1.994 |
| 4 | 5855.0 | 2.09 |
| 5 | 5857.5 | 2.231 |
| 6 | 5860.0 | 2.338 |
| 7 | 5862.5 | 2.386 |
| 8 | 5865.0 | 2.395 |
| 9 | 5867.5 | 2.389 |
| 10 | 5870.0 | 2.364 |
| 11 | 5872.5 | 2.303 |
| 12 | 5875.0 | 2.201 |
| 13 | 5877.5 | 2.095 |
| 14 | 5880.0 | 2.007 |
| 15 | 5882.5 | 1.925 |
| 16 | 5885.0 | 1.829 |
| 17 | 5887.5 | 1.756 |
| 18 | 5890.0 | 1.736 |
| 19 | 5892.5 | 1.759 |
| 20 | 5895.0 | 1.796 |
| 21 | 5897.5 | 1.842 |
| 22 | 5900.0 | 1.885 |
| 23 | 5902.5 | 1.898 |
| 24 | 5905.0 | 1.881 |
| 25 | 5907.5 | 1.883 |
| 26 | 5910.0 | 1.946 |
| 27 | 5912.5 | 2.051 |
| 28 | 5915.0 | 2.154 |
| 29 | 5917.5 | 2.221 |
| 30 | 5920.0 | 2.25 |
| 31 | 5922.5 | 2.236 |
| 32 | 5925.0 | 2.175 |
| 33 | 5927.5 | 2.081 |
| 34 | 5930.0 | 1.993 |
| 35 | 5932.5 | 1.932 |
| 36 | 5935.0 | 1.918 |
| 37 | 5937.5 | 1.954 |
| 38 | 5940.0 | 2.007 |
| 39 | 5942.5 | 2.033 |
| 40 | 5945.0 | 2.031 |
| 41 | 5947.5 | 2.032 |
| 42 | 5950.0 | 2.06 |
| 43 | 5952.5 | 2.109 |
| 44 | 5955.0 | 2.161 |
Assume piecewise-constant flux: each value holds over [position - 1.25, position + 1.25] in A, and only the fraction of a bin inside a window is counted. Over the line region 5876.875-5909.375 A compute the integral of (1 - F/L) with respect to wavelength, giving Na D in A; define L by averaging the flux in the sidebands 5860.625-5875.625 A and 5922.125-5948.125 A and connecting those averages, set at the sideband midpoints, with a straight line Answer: 5.3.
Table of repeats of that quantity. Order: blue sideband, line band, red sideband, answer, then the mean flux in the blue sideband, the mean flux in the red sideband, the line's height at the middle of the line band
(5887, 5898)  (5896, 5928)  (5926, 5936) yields -2.57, 1.77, 1.99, 1.88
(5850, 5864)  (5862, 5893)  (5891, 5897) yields -1.83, 2.19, 1.78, 1.97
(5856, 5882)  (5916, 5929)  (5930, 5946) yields -0.93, 2.26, 1.98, 2.04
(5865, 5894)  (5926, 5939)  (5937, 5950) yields 0.28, 2.05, 2.02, 2.02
